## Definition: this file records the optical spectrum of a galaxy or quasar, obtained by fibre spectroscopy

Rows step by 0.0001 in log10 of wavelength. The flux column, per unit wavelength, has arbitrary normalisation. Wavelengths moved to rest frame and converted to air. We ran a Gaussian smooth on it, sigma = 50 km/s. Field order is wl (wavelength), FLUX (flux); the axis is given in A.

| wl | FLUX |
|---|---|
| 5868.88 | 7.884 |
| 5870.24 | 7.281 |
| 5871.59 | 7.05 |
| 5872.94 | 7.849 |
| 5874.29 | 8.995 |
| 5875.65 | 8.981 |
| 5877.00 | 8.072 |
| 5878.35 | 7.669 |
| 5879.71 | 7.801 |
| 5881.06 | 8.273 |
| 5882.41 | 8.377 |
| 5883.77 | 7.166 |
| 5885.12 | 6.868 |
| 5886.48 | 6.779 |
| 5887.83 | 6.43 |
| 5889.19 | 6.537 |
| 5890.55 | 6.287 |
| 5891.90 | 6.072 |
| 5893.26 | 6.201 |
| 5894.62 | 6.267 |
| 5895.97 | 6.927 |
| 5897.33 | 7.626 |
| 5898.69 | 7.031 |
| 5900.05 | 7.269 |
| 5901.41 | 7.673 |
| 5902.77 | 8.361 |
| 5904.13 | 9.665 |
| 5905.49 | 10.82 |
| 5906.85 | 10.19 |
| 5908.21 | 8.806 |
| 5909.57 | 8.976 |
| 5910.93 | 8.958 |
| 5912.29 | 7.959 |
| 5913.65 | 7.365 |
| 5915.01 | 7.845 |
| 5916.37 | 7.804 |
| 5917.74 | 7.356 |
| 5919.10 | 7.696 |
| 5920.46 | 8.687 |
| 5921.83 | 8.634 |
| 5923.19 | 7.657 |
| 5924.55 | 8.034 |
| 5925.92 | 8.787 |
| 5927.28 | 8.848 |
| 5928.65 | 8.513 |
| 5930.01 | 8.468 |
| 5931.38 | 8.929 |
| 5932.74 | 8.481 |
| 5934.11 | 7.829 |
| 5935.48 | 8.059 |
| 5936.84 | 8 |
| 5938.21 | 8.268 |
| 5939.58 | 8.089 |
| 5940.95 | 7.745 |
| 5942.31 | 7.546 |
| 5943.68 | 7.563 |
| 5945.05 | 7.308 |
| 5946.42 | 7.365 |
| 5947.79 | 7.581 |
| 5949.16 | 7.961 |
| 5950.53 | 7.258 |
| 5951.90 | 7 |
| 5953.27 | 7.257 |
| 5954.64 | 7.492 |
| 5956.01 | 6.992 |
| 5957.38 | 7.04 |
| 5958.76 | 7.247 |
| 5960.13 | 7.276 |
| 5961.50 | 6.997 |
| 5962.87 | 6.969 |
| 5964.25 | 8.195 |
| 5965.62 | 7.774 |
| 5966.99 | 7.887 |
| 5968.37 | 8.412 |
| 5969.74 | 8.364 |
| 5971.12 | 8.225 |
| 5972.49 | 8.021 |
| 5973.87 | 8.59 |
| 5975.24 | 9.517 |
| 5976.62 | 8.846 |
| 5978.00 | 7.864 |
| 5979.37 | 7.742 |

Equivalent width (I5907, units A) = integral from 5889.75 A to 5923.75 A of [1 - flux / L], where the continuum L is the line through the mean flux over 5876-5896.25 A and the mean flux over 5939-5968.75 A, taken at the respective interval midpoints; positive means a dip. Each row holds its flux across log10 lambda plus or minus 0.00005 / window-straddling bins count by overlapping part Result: -3.4 A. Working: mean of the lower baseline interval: 7.08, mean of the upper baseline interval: 7.49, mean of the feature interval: 7.92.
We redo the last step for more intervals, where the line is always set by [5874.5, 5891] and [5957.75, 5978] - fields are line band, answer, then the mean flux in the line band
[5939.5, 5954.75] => 0.74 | 7.49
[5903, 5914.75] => -2.11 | 9.02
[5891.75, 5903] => 0.80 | 7.04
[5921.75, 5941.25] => -1.27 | 8.29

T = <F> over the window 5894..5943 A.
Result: 8.2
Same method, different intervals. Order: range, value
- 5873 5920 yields 7.8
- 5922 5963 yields 7.77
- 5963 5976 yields 8.27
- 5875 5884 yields 8.09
